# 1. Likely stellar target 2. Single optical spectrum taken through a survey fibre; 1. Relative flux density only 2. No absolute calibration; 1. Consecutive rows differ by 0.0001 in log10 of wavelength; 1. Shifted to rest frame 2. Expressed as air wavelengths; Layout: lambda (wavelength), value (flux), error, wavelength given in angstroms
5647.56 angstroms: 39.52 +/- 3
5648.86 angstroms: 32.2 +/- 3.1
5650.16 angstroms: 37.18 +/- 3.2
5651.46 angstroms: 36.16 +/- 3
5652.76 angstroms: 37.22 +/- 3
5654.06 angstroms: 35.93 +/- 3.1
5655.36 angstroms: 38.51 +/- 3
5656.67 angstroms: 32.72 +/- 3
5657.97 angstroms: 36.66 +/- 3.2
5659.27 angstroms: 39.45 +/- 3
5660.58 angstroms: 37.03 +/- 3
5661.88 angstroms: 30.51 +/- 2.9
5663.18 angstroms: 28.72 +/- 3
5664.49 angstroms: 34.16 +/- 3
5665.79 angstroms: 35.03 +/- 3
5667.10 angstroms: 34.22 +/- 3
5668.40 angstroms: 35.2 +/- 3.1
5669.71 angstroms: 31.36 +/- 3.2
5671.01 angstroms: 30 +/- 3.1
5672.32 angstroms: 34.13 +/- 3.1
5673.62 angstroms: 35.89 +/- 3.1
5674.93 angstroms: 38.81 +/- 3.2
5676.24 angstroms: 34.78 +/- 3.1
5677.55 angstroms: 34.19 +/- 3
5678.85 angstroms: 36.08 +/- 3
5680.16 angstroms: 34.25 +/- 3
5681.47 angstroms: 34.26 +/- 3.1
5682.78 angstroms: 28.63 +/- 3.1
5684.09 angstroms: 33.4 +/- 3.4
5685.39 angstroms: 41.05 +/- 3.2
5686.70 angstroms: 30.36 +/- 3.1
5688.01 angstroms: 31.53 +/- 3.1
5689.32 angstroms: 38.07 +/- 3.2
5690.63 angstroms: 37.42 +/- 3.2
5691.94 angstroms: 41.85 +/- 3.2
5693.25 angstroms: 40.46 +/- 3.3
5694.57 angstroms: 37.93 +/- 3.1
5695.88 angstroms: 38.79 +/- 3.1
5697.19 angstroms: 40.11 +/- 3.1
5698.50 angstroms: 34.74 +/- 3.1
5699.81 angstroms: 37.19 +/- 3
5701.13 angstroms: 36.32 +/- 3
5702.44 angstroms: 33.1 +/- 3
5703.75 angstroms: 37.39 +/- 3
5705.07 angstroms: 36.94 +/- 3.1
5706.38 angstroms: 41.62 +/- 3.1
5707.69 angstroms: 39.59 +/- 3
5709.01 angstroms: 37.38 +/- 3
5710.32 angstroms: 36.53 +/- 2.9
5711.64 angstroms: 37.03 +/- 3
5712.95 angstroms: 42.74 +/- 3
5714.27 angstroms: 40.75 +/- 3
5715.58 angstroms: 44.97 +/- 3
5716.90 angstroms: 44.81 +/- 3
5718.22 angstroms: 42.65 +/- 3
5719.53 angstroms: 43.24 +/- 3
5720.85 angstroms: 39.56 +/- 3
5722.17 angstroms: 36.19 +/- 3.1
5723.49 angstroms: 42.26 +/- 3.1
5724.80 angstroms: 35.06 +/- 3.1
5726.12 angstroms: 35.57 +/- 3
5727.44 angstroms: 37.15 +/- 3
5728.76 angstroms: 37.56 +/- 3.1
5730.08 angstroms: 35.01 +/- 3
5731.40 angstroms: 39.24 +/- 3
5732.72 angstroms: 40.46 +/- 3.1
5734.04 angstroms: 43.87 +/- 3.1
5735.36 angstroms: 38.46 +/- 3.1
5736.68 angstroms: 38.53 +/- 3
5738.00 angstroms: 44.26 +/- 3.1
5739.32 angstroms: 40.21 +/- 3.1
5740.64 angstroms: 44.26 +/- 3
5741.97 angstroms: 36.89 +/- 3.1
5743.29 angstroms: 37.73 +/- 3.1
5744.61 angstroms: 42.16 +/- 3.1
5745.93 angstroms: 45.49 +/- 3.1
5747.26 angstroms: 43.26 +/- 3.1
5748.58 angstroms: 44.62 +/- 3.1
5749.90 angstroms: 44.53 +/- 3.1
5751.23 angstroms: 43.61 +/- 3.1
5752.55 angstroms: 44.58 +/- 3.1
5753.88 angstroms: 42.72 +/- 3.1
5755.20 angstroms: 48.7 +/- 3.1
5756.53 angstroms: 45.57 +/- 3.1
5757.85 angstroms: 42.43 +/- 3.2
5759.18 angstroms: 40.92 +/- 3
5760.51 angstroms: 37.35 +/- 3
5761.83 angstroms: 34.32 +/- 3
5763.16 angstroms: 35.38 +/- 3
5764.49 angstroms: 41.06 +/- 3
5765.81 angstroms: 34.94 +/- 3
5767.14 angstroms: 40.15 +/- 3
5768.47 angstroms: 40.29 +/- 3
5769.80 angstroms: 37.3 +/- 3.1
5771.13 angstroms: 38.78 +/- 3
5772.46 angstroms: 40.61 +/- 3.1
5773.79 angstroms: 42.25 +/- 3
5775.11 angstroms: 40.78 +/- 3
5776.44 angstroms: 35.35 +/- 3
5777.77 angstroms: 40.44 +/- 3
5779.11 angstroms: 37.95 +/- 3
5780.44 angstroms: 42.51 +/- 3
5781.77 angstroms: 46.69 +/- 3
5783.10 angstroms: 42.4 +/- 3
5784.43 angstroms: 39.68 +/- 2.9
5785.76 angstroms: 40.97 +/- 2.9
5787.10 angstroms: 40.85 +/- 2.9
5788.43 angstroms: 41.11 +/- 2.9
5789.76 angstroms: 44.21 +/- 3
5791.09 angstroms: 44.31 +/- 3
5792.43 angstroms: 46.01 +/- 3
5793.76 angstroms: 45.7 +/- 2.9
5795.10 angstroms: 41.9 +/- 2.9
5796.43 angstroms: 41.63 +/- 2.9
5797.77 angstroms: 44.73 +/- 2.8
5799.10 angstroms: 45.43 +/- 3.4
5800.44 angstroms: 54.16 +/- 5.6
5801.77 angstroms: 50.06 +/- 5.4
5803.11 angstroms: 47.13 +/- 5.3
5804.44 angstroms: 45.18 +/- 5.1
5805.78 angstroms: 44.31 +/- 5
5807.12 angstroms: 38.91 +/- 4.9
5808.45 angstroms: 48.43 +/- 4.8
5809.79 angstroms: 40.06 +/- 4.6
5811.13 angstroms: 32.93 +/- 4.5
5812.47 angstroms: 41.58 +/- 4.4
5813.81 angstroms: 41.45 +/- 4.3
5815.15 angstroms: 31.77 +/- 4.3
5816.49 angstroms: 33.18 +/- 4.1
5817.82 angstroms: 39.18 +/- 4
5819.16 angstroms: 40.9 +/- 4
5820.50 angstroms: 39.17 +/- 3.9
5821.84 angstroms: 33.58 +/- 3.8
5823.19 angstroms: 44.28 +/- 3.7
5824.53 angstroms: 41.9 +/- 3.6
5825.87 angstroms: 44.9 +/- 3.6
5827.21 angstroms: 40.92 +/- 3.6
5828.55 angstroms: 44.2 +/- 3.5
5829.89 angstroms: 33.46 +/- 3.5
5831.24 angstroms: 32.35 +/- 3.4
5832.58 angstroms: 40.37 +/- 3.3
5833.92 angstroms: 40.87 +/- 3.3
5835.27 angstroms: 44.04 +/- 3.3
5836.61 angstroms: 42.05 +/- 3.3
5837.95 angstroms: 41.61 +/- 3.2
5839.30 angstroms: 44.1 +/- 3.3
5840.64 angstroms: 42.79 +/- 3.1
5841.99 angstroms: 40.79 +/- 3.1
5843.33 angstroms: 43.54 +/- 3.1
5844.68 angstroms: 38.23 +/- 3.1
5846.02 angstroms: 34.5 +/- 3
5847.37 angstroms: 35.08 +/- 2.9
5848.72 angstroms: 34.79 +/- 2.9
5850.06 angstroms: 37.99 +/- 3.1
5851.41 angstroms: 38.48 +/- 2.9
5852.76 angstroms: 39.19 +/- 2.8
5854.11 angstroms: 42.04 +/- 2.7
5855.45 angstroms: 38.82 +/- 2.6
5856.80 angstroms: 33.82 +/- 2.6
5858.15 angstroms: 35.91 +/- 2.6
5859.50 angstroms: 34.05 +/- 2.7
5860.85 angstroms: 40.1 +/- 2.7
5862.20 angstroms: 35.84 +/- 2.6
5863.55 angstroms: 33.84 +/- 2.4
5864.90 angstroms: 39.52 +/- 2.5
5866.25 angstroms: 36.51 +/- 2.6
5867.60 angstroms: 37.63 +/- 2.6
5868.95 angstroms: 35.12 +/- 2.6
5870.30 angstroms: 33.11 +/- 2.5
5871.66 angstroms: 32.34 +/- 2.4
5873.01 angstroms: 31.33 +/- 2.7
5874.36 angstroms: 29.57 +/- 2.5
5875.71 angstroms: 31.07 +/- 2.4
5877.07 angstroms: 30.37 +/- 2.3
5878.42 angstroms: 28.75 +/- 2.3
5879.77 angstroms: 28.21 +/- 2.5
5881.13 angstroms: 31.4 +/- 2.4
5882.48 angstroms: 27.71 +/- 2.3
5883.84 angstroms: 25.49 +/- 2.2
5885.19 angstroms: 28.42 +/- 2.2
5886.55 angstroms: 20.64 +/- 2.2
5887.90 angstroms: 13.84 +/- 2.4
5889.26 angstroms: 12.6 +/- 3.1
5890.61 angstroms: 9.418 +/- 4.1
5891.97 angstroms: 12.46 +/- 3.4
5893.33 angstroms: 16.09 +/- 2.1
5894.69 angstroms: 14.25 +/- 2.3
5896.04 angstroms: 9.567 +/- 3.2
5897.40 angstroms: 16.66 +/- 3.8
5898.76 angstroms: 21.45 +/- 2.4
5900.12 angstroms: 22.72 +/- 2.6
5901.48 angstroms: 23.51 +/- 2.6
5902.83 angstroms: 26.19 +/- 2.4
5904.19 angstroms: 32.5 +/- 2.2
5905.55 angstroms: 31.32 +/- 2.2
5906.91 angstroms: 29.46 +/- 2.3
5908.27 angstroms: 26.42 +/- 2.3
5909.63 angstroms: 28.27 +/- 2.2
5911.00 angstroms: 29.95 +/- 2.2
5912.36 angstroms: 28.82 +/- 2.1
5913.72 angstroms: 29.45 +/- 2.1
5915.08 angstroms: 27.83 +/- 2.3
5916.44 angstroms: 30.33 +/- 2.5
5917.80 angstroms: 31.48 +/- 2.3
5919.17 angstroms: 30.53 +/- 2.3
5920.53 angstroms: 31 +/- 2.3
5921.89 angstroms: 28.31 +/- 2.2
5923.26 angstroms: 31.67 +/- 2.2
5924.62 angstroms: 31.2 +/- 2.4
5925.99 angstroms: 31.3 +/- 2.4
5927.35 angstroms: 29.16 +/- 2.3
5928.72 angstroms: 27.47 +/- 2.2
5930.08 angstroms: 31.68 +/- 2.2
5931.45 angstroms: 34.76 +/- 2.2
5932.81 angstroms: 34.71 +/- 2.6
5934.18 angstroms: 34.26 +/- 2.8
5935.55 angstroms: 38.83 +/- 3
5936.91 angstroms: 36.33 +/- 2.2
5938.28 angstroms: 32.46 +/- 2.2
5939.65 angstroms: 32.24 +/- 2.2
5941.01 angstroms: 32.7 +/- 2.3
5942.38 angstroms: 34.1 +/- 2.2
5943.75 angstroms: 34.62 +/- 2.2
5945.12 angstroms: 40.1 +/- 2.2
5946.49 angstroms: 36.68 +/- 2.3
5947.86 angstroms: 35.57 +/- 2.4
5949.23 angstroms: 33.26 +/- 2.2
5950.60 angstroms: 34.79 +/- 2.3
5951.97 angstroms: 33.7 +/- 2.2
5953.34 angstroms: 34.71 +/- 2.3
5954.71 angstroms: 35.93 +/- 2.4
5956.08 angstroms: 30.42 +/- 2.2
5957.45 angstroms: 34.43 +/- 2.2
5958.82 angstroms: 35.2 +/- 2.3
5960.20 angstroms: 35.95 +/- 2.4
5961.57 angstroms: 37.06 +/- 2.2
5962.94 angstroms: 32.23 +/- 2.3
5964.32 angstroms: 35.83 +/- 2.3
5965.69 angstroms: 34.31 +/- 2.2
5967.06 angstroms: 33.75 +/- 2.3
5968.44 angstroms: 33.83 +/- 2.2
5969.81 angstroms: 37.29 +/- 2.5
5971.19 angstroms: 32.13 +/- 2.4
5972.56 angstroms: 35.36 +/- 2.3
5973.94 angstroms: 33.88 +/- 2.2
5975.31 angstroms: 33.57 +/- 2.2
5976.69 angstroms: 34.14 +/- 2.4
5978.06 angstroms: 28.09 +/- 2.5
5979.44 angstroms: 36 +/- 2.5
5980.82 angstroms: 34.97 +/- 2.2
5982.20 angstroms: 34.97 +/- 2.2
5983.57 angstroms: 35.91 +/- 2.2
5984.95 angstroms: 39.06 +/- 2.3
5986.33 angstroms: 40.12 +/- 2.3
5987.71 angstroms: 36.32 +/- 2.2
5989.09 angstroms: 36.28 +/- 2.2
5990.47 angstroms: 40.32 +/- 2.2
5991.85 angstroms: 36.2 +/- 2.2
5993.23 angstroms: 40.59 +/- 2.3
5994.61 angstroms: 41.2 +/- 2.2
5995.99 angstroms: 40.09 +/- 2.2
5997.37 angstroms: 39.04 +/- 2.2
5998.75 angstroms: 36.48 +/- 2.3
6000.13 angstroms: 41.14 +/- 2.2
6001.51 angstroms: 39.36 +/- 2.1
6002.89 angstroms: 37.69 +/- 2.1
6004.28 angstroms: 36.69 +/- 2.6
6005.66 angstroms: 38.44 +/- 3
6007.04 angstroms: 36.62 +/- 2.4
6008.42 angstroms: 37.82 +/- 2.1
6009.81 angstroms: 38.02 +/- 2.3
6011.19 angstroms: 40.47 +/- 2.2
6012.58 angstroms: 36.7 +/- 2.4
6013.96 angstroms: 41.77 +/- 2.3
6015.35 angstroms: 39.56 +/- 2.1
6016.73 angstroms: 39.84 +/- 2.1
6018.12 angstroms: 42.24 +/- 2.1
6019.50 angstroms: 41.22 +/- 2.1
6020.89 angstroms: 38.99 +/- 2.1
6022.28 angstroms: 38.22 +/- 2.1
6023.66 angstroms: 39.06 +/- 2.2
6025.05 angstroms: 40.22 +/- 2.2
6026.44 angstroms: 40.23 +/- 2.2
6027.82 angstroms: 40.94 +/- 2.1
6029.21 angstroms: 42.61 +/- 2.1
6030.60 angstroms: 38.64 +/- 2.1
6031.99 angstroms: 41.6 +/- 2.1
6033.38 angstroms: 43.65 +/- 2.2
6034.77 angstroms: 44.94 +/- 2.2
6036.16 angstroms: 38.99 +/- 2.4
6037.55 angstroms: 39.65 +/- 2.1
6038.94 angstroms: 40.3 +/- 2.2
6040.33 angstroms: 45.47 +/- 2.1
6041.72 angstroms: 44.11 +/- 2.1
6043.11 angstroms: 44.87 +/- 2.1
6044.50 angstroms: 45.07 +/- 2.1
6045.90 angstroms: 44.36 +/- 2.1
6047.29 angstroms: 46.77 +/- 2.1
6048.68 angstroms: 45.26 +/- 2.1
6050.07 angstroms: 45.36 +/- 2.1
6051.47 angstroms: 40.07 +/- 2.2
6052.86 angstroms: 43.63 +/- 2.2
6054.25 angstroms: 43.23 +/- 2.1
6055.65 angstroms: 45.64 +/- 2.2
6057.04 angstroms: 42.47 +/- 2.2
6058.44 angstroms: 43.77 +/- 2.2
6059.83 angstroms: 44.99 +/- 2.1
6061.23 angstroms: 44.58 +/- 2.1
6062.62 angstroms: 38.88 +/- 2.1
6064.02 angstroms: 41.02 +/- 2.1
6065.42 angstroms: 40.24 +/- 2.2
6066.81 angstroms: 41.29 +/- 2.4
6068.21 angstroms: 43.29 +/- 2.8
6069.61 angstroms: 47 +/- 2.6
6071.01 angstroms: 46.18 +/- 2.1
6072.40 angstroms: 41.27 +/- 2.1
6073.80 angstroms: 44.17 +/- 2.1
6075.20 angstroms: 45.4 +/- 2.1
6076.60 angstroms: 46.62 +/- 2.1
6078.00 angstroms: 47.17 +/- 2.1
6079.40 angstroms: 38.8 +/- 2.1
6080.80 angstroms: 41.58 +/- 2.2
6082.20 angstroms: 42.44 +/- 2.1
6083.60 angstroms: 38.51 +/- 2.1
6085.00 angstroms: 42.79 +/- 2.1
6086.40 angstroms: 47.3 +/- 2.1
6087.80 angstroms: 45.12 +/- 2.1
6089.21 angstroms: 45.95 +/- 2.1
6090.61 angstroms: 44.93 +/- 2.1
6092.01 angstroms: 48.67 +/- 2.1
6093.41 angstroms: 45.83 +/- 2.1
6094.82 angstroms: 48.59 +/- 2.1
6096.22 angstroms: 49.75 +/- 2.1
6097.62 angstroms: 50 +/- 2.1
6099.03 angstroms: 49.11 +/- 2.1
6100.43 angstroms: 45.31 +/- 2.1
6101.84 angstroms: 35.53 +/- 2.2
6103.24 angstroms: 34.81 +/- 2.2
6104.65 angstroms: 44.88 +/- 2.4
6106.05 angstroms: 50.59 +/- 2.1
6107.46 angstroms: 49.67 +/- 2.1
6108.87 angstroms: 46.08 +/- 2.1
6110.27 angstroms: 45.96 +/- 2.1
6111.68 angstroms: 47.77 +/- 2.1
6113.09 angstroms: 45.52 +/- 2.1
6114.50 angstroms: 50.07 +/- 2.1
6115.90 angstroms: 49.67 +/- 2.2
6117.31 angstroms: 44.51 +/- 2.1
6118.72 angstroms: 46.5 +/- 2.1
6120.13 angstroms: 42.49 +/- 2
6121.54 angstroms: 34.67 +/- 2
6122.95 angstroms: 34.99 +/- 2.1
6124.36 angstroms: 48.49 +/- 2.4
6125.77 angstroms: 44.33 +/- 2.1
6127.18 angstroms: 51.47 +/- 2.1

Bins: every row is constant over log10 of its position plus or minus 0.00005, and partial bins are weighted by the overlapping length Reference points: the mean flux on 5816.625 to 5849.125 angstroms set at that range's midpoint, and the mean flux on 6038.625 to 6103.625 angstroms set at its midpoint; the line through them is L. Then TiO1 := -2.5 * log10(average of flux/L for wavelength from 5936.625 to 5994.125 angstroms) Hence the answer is 0.20 mag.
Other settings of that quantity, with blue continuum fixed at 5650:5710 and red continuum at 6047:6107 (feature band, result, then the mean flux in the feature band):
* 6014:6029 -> 0.073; 40.2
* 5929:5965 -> 0.194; 34.6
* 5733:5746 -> -0.110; 41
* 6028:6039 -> 0.050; 41.3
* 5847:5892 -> 0.260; 31.3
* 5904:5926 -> 0.337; 29.9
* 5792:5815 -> -0.143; 43.8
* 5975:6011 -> 0.137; 37.4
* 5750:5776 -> -0.087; 40.7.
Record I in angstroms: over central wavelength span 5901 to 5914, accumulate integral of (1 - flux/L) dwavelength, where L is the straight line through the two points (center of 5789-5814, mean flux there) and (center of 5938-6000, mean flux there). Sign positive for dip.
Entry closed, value 3.38 angstroms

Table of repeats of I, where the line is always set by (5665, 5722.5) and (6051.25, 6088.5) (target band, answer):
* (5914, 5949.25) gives 7.10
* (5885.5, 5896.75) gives 7.32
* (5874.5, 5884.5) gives 2.76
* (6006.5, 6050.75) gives 1.28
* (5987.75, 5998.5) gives 0.82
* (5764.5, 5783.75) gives -0.84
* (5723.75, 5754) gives -2.27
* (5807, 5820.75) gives 0.07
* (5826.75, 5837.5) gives -0.12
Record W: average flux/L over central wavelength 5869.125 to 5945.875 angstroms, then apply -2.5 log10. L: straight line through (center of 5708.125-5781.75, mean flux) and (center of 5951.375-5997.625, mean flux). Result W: 0.30 mag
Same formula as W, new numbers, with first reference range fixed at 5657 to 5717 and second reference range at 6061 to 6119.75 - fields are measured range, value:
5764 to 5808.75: -0.11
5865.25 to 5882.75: 0.25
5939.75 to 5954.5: 0.19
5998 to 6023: 0.11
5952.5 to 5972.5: 0.22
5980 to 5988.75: 0.16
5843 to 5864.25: 0.08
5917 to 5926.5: 0.32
